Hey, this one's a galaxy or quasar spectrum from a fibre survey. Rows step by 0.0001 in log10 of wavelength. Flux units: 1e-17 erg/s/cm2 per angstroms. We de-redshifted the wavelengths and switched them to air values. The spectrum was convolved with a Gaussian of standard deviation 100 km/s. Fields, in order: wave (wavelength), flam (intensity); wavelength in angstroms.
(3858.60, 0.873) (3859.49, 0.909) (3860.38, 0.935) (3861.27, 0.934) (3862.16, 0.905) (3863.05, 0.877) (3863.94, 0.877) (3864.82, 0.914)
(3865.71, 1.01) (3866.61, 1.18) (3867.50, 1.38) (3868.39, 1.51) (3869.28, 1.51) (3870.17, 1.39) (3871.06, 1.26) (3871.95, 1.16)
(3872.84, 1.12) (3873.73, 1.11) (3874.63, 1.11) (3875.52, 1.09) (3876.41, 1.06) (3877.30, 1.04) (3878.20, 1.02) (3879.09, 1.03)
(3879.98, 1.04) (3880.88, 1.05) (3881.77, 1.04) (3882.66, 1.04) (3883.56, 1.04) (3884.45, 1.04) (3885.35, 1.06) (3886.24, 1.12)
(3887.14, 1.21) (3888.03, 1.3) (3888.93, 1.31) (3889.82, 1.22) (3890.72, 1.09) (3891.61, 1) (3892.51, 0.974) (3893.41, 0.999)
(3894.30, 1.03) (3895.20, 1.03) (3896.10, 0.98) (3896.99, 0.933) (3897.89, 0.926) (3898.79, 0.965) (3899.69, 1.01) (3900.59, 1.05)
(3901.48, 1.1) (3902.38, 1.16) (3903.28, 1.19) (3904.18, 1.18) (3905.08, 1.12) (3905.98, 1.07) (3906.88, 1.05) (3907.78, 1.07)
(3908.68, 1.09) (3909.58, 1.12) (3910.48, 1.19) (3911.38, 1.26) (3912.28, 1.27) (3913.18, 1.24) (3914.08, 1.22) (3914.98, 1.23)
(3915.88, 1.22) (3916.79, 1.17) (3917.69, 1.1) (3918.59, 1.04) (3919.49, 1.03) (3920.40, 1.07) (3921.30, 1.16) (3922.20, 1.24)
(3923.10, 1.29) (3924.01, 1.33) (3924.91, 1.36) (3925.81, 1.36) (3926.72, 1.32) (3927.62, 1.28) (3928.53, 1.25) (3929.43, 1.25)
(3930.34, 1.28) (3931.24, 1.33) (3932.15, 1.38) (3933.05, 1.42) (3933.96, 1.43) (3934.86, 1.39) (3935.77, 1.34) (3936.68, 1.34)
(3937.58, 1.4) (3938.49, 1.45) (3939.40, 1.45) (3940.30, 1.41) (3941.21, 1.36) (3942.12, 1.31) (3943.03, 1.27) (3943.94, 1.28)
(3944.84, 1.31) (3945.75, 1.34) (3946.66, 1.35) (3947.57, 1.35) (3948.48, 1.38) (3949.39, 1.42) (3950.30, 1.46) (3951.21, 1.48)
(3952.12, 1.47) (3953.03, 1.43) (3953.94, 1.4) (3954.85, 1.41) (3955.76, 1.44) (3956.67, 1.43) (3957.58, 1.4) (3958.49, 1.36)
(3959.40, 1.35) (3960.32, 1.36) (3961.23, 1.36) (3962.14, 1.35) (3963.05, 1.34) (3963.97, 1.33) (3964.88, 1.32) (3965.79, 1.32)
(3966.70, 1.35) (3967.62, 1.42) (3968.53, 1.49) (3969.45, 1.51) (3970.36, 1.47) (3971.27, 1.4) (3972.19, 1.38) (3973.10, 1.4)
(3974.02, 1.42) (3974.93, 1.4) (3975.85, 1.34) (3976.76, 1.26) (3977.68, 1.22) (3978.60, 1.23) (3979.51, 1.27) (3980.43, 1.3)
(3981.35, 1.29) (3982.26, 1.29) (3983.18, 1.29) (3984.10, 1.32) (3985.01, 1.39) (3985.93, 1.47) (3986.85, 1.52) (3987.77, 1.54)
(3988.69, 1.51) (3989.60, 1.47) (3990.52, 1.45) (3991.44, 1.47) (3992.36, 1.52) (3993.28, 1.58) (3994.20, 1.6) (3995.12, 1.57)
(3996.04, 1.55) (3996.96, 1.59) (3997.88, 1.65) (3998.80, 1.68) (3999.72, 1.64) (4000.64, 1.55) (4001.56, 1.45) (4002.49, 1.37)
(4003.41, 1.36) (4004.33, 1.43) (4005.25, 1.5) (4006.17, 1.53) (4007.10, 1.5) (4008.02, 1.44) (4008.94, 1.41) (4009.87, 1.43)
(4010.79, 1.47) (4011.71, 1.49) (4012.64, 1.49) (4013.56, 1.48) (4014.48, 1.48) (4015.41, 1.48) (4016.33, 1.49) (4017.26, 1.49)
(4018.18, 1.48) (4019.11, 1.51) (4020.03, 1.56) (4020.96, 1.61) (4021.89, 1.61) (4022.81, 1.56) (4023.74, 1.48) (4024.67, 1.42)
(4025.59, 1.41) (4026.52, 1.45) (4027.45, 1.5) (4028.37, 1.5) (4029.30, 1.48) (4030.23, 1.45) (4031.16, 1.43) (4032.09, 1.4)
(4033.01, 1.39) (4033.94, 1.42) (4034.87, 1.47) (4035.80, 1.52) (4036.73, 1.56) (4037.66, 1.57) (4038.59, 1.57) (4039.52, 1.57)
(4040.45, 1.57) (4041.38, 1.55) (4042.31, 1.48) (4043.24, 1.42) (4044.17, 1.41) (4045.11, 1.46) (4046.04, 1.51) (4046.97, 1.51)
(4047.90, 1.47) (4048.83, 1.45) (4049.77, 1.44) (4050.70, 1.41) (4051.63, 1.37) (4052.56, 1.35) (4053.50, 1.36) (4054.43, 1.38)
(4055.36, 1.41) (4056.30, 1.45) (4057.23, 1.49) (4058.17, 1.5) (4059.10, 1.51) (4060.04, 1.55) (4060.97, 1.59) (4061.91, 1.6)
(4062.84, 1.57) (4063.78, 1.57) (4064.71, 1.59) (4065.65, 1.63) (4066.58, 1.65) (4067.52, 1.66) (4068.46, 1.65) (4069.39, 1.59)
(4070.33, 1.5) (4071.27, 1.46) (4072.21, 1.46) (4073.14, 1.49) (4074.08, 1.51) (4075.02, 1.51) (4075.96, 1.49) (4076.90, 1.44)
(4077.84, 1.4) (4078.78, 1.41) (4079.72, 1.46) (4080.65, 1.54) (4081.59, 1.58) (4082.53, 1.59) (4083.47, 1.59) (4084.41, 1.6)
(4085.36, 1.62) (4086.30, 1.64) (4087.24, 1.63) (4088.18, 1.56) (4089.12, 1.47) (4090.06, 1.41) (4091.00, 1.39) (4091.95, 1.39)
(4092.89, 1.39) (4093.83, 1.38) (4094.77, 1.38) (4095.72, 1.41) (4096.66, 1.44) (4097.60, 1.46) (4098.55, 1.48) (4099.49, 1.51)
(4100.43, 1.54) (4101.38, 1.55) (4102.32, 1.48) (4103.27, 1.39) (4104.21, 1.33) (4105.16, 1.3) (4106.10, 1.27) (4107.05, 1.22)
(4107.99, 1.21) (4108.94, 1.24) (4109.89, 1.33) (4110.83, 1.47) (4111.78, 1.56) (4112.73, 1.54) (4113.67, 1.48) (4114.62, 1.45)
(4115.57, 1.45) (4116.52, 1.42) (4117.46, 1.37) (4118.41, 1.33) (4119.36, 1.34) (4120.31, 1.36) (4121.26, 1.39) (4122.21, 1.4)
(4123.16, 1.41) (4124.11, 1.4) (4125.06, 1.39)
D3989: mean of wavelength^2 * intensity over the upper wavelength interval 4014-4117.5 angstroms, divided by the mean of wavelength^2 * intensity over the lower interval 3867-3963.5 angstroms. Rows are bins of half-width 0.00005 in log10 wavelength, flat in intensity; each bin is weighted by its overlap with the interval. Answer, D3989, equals 1.30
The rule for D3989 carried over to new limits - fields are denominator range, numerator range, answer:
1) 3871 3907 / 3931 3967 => 1.32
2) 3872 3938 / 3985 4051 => 1.37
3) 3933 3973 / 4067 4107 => 1.14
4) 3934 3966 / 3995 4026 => 1.13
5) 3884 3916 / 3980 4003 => 1.40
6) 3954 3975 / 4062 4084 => 1.17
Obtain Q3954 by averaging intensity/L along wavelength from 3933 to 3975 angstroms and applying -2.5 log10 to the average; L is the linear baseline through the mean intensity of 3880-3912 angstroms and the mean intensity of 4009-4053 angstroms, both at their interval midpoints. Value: -0.11 mag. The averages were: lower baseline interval 1.09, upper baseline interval 1.48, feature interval 1.39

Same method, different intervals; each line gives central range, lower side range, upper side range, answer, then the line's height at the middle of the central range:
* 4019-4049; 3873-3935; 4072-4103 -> -0.078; 1.39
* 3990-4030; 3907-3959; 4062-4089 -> -0.050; 1.44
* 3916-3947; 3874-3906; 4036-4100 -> -0.108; 1.17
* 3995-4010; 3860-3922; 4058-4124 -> -0.154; 1.31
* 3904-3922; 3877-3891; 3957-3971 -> 0.054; 1.2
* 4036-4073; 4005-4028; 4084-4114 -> -0.031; 1.47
